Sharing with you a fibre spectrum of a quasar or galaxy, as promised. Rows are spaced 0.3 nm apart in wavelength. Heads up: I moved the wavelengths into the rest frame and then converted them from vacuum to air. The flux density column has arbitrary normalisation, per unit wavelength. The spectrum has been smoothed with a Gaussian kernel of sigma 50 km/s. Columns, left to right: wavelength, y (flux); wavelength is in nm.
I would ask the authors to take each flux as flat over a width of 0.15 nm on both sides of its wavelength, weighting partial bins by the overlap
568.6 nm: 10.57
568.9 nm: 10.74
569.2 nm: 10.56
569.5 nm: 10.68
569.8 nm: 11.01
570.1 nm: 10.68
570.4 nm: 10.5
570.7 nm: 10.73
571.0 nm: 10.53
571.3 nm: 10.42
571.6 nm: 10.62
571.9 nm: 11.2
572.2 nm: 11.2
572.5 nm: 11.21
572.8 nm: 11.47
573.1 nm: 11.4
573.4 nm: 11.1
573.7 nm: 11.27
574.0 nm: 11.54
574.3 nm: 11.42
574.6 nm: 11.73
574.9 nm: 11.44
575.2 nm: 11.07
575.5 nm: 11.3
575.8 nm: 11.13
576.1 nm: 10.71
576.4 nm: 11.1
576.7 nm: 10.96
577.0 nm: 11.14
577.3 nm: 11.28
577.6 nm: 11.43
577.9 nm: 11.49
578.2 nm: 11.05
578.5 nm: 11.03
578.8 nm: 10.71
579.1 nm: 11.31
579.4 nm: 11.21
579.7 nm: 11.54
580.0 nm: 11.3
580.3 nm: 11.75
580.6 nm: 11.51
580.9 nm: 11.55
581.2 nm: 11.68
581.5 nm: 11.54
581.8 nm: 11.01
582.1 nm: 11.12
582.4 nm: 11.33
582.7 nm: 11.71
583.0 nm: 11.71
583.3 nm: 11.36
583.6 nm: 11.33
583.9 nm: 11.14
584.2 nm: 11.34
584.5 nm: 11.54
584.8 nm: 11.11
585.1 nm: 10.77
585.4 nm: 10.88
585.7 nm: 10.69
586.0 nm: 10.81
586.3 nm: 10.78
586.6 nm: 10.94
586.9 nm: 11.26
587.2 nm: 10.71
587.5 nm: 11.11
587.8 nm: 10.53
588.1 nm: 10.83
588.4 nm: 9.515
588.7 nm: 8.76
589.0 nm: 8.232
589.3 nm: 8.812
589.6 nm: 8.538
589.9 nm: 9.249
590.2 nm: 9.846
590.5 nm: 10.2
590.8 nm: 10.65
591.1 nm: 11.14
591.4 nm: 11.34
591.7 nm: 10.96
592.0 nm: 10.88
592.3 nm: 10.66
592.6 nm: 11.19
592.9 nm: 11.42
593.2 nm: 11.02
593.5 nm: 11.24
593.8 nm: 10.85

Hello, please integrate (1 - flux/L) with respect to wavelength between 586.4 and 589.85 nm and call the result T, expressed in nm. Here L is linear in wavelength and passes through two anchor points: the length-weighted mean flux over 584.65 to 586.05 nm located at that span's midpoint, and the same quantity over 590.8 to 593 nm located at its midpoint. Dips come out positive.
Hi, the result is 0.32 nm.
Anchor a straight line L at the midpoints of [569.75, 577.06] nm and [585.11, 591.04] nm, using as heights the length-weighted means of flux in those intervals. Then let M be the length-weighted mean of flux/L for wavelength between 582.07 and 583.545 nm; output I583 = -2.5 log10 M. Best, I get -0.097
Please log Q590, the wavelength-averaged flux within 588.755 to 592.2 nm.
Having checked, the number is 9.96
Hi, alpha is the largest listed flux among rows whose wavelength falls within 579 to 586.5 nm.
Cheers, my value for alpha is 11.75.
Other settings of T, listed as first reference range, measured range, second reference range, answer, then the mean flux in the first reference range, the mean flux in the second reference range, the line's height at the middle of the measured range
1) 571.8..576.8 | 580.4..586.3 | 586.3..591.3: -0.424 nm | 11.3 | 10.1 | 10.5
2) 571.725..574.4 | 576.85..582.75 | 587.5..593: -0.256 nm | 11.3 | 10.2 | 10.9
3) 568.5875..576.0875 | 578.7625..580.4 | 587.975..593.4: -0.098 nm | 11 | 10.2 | 10.7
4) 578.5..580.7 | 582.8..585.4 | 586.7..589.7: -0.176 nm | 11.3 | 9.87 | 10.6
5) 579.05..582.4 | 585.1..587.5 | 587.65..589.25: -0.198 nm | 11.4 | 9.53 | 10.1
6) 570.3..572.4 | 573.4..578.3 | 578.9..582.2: -0.079 nm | 10.8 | 11.4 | 11.1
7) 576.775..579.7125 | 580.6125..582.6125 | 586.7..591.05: -0.111 nm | 11.2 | 9.92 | 10.8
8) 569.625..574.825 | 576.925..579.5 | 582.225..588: -0.023 nm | 11.1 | 11.1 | 11.1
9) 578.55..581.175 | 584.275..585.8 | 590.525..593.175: 0.024 nm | 11.4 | 11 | 11.2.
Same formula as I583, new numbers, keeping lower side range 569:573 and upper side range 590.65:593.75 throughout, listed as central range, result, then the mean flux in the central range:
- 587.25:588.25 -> 0.019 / 10.8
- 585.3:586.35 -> 0.019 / 10.8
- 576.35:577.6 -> -0.026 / 11.2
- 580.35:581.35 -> -0.064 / 11.6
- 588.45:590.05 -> 0.248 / 8.77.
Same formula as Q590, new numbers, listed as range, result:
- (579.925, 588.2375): 11.2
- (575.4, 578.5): 11.2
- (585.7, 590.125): 10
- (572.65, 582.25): 11.3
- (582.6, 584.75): 11.4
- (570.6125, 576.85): 11.1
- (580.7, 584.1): 11.4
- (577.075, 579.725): 11.2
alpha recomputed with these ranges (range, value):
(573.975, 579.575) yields 11.73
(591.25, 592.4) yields 11.34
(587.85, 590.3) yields 10.83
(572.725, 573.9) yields 11.47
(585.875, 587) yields 11.26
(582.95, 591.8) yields 11.71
